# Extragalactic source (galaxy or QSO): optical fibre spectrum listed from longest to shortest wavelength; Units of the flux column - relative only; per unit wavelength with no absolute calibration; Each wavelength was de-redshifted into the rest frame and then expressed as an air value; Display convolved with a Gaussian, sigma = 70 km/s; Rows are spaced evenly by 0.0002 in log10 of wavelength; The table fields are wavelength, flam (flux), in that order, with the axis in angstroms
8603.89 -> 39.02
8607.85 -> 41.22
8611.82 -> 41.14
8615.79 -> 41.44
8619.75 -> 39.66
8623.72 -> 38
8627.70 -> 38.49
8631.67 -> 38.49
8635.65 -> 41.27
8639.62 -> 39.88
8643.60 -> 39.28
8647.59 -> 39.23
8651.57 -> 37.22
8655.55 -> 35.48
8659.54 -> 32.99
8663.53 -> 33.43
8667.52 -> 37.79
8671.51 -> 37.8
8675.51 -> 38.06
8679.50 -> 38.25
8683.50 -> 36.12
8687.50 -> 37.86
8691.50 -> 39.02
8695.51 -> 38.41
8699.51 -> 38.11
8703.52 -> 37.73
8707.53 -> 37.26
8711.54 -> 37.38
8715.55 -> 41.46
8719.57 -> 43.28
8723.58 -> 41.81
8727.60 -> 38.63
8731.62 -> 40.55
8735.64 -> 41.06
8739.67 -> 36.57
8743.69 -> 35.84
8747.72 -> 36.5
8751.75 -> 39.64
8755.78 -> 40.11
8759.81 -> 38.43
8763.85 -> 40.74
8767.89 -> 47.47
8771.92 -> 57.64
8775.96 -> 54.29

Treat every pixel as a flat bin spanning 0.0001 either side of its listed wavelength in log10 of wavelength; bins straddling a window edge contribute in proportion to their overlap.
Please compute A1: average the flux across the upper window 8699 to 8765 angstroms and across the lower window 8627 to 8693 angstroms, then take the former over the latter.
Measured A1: 1.04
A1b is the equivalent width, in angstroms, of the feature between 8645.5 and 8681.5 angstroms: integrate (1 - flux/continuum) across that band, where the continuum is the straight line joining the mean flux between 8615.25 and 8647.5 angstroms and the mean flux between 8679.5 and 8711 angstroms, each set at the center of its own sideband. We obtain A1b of 1.8 angstroms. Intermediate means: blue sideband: 39.5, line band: 36.7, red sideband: 37.8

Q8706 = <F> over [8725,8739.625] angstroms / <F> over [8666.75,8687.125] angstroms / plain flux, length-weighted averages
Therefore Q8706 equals 1.05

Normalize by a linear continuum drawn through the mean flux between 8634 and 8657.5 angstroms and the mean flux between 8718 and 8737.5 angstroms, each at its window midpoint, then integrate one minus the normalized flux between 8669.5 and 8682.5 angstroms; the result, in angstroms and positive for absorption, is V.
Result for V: 0.6 angstroms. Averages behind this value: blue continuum 38.7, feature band 37.9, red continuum 41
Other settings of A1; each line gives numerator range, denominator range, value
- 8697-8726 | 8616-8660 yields 1.03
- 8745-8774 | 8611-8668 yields 1.12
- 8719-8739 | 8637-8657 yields 1.06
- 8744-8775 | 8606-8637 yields 1.08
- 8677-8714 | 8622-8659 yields 0.99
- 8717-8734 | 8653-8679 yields 1.14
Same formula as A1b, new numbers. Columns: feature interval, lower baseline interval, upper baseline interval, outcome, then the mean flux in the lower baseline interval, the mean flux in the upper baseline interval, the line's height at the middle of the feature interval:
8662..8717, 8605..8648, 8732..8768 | 2.44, 39.8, 39.2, 39.5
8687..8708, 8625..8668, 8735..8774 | 0.67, 37.6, 41.4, 39.4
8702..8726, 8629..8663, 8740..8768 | -0.76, 37.8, 39.1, 38.6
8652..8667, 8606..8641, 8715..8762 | 1.93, 40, 39.4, 39.8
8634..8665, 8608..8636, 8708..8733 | 1.99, 39.8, 40.3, 39.9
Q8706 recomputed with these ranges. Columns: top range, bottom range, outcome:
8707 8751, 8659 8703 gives 1.05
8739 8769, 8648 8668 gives 1.11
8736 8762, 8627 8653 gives 0.97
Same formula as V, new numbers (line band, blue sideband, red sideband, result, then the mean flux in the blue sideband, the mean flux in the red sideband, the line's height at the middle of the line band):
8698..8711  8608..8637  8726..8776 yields 1.1 angstroms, 39.8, 41.7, 41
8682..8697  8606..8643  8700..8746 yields 0.6 angstroms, 39.9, 39.2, 39.4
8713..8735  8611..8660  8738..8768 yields -1.2 angstroms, 38.8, 38.9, 38.9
